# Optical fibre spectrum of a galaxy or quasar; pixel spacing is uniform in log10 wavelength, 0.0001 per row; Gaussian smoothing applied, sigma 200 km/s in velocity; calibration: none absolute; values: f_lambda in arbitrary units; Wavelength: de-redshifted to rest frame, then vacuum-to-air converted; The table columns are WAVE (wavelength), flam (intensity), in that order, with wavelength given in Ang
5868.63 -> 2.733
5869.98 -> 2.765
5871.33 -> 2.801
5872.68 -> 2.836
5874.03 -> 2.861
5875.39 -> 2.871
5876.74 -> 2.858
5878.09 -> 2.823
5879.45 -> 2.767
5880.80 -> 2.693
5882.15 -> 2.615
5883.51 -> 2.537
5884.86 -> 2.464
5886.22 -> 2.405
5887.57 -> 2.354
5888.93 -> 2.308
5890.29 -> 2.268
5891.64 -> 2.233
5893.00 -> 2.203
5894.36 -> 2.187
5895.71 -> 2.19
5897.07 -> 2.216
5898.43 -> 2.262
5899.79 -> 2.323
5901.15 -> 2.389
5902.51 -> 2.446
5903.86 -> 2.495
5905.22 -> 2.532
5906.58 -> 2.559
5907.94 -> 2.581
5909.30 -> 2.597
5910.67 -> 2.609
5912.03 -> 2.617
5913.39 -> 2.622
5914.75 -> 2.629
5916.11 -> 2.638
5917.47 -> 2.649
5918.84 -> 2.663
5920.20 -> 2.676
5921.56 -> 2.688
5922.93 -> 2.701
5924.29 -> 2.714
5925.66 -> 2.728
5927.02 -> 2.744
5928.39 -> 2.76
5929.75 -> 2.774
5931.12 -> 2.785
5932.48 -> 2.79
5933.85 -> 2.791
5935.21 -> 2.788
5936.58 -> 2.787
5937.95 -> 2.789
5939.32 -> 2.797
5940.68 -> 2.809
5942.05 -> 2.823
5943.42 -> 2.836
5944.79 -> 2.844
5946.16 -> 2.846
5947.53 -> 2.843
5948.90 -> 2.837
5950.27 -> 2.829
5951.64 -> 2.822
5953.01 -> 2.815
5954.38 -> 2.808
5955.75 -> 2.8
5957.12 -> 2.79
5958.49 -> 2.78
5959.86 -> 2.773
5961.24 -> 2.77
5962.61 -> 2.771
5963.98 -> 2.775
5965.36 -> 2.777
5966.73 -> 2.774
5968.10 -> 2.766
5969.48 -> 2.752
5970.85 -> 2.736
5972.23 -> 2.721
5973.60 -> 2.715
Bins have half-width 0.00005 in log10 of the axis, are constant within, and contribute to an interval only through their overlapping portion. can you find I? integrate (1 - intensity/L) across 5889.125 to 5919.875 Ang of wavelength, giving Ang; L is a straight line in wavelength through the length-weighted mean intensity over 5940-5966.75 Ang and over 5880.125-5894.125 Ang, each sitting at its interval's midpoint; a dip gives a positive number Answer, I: 0.7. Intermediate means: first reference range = 2.4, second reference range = 2.81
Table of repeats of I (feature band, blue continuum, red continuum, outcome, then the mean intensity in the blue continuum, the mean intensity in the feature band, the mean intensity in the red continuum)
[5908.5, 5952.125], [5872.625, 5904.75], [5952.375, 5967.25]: -1.41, 2.48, 2.74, 2.79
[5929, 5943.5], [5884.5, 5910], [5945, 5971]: -0.84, 2.37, 2.8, 2.8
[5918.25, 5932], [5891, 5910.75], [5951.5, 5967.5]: -0.95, 2.38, 2.73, 2.79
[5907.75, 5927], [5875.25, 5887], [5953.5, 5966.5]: 0.43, 2.66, 2.66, 2.78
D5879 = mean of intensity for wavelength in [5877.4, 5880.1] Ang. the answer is 2.79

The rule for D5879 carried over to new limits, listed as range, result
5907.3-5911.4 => 2.59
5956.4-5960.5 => 2.78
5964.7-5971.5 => 2.76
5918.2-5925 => 2.69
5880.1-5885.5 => 2.58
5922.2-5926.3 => 2.71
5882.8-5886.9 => 2.47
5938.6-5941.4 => 2.81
